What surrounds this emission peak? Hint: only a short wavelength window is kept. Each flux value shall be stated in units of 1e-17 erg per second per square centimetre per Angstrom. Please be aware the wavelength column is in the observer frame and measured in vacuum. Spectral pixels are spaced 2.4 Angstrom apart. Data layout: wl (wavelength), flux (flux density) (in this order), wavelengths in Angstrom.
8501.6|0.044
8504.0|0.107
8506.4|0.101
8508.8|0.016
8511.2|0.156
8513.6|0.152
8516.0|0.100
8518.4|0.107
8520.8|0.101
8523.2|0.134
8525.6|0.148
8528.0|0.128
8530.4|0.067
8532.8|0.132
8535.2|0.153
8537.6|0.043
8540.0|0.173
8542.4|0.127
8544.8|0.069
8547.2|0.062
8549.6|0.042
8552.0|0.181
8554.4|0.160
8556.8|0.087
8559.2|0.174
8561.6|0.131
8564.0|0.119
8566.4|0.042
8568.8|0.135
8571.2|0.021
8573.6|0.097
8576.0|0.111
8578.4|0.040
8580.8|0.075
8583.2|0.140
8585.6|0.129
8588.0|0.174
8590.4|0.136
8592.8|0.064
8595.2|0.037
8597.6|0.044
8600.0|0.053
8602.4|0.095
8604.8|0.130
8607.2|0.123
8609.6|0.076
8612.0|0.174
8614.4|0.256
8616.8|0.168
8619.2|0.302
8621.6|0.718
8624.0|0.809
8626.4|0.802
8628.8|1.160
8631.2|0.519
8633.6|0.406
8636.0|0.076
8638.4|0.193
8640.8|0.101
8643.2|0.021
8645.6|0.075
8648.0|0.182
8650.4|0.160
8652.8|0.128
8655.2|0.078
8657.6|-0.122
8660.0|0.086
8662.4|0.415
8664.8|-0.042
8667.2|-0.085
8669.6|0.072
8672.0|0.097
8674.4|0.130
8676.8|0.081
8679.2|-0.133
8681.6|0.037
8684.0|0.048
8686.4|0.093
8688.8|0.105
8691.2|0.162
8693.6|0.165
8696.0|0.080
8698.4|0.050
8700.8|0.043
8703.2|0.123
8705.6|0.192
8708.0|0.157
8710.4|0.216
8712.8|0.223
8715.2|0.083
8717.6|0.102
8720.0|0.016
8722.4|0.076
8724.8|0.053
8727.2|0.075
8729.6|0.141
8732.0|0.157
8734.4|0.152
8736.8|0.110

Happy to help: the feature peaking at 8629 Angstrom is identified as [O II] 3727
